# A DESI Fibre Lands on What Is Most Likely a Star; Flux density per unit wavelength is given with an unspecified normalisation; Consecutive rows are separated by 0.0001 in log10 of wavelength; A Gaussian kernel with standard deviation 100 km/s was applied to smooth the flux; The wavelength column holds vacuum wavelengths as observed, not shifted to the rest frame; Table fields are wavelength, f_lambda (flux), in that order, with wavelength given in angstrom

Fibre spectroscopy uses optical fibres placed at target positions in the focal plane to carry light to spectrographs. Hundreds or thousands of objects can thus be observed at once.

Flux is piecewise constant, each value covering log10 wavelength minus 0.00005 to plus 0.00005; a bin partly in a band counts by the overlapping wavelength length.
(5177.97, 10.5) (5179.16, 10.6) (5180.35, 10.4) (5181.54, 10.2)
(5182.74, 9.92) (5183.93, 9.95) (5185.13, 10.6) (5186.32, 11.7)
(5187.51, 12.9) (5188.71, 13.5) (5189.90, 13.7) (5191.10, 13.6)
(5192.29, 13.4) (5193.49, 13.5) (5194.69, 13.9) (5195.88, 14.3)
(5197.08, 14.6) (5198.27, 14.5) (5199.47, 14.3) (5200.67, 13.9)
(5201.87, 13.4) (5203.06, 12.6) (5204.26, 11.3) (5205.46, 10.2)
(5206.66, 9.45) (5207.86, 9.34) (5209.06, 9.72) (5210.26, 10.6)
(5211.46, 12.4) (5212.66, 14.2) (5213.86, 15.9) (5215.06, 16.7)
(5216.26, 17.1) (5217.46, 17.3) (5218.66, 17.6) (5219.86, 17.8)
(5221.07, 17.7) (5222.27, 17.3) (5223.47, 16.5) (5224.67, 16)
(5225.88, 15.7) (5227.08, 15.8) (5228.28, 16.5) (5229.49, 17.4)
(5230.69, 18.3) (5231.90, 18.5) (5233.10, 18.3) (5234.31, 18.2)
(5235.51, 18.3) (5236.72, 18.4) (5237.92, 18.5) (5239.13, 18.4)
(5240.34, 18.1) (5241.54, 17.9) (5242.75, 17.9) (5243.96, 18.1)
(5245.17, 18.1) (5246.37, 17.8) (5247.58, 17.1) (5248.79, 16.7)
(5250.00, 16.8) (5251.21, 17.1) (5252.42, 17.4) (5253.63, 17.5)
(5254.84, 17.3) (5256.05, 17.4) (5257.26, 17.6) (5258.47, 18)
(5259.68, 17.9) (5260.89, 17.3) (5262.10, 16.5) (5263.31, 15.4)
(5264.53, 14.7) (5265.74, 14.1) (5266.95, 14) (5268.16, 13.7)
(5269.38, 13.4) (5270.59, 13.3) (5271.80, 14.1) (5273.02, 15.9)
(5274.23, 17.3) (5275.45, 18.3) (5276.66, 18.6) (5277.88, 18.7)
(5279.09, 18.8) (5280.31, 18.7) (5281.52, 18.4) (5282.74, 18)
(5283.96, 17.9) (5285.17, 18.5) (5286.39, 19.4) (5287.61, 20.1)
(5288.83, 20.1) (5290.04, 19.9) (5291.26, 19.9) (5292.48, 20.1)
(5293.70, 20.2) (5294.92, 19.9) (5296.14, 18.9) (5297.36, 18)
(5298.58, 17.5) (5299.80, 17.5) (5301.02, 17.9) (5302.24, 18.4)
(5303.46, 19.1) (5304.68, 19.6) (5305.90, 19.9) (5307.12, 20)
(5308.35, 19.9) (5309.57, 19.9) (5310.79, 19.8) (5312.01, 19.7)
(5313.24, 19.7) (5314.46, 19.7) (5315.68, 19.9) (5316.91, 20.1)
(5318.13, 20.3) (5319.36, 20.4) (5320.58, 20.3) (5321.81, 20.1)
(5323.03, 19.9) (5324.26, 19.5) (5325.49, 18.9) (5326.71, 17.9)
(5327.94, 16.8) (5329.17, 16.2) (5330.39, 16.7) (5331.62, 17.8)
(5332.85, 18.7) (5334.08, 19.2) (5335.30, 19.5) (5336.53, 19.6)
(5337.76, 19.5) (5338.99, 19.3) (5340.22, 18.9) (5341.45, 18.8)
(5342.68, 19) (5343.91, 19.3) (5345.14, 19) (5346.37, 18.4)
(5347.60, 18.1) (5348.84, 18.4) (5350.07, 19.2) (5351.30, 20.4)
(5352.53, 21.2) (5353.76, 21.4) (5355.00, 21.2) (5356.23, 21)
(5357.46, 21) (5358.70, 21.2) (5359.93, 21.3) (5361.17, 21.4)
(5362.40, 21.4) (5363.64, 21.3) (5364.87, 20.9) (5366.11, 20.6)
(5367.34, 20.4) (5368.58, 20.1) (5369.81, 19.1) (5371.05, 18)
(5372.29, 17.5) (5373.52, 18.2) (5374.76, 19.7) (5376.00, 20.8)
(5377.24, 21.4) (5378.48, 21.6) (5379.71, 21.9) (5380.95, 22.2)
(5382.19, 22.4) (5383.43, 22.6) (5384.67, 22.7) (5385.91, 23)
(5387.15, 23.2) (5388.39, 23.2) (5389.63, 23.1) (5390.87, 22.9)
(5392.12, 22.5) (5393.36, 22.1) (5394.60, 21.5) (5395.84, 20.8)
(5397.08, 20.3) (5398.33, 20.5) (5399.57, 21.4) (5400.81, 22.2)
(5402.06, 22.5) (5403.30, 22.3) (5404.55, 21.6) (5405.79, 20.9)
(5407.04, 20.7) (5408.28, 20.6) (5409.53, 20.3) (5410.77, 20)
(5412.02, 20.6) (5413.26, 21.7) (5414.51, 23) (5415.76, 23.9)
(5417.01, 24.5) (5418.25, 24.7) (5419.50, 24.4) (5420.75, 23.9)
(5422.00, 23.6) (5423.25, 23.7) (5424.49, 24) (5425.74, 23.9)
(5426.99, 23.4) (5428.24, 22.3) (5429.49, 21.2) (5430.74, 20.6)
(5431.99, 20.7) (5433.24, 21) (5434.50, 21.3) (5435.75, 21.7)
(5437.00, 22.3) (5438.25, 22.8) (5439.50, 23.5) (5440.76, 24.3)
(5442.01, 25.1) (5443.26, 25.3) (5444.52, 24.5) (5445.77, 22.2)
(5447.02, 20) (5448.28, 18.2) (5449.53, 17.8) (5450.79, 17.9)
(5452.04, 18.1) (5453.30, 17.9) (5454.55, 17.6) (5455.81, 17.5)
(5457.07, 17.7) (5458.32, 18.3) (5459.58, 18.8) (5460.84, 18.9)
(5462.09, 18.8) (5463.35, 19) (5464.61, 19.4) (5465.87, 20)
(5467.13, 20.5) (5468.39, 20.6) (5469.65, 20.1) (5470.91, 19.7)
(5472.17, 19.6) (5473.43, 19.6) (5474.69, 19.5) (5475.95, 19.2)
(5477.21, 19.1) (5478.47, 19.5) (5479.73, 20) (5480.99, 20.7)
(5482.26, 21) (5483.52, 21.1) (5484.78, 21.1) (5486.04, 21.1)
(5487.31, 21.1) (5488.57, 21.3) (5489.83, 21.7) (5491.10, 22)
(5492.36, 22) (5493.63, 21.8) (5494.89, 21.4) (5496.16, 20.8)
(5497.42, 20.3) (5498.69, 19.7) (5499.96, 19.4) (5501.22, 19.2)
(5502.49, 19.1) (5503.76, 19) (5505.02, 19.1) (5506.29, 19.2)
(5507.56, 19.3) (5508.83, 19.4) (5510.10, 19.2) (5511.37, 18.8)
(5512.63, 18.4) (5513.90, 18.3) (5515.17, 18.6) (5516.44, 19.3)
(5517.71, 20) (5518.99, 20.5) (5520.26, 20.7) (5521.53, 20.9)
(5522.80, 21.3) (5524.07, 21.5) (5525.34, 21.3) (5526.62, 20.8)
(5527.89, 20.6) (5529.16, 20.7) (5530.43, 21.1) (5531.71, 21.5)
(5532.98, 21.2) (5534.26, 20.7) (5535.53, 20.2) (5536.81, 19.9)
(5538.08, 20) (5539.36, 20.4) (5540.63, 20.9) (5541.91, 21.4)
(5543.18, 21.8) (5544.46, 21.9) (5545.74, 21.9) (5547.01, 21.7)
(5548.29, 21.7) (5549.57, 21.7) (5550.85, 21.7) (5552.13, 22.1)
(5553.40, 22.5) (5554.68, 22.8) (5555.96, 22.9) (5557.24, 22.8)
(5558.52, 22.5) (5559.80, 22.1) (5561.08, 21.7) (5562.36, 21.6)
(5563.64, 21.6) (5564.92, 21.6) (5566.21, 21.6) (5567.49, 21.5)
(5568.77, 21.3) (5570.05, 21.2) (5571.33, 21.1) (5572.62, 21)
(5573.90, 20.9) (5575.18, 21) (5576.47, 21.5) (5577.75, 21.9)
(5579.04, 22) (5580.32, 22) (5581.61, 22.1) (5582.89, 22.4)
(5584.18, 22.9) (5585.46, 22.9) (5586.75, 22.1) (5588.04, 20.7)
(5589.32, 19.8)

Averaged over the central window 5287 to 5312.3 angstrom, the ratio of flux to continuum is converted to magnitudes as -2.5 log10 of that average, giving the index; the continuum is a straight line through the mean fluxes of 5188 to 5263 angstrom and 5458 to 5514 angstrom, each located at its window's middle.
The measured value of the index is -0.14 mag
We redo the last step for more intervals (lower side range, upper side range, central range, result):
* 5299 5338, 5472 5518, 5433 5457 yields -0.06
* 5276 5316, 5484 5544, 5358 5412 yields -0.08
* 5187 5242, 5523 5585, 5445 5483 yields 0.03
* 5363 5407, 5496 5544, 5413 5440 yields -0.09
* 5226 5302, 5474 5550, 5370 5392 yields -0.13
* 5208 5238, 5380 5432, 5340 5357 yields 0.04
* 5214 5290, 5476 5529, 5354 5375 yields -0.09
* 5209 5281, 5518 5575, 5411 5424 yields -0.20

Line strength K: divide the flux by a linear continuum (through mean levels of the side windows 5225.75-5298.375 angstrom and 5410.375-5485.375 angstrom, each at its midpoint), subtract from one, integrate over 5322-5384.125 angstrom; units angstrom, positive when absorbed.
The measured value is -1.7 angstrom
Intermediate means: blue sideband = 17.6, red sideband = 21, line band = 19.8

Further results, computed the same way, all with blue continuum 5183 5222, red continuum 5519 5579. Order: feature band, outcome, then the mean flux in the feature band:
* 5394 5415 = -3.61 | 21.2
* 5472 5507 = -0.47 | 20.3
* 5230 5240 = -2.89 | 18.3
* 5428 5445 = -3.39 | 22.6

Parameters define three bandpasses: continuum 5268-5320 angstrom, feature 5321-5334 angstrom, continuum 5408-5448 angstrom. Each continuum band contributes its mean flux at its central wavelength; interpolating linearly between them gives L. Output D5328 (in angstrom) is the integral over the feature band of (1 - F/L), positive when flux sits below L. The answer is 0.9 angstrom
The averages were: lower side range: 18.6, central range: 18.3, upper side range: 22.6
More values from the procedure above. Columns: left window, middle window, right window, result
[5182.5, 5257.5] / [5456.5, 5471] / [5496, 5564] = 0.2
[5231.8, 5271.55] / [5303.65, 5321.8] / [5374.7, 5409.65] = -0.8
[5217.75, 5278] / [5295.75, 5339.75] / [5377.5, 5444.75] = 0.5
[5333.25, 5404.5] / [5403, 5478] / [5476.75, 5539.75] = -2.0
